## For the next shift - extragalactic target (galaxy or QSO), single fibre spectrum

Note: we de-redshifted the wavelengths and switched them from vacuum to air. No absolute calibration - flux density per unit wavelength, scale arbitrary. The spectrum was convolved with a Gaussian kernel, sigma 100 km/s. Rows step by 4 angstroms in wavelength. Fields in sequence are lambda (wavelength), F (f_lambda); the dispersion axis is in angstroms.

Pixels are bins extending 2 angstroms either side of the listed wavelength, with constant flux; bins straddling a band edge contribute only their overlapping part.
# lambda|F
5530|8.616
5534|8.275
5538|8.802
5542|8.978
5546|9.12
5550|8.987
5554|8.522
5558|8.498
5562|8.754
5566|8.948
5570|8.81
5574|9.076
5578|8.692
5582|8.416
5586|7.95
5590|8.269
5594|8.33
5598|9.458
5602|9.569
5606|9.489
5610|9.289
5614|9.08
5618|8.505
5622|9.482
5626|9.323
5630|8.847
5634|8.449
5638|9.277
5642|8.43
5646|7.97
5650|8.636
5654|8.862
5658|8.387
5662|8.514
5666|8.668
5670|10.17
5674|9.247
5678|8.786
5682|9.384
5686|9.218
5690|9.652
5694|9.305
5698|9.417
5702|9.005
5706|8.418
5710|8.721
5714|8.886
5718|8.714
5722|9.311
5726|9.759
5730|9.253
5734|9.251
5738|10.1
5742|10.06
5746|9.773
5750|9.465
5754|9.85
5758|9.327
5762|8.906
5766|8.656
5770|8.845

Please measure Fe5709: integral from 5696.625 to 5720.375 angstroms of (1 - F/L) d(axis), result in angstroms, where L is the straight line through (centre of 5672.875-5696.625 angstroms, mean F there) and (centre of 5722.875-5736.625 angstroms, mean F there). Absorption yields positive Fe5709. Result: 1.3 angstroms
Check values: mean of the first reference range 9.27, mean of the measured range 8.85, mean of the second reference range 9.44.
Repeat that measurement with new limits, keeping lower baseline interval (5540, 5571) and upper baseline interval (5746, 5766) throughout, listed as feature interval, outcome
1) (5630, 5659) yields 1.5 angstroms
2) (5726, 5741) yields -0.5 angstroms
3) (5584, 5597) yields 0.9 angstroms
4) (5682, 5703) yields -0.4 angstroms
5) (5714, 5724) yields 0.3 angstroms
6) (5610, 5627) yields -0.2 angstroms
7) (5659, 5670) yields 0.3 angstroms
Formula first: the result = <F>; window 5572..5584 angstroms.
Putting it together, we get 8.73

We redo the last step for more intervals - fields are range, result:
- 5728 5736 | 9.25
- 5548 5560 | 8.67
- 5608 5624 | 9.09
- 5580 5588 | 8.18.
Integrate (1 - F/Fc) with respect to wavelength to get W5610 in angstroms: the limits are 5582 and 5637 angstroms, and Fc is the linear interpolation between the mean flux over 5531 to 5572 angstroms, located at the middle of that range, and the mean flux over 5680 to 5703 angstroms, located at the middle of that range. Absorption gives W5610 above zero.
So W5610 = 0.6 angstroms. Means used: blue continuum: 8.77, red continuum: 9.34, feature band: 8.91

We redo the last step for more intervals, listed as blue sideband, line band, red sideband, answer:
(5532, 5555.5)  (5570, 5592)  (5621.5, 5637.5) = 0.92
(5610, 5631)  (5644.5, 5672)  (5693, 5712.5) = 0.80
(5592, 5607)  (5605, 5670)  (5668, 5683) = 3.06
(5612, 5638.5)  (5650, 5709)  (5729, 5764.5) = 1.16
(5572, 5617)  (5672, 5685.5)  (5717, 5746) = 0.19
